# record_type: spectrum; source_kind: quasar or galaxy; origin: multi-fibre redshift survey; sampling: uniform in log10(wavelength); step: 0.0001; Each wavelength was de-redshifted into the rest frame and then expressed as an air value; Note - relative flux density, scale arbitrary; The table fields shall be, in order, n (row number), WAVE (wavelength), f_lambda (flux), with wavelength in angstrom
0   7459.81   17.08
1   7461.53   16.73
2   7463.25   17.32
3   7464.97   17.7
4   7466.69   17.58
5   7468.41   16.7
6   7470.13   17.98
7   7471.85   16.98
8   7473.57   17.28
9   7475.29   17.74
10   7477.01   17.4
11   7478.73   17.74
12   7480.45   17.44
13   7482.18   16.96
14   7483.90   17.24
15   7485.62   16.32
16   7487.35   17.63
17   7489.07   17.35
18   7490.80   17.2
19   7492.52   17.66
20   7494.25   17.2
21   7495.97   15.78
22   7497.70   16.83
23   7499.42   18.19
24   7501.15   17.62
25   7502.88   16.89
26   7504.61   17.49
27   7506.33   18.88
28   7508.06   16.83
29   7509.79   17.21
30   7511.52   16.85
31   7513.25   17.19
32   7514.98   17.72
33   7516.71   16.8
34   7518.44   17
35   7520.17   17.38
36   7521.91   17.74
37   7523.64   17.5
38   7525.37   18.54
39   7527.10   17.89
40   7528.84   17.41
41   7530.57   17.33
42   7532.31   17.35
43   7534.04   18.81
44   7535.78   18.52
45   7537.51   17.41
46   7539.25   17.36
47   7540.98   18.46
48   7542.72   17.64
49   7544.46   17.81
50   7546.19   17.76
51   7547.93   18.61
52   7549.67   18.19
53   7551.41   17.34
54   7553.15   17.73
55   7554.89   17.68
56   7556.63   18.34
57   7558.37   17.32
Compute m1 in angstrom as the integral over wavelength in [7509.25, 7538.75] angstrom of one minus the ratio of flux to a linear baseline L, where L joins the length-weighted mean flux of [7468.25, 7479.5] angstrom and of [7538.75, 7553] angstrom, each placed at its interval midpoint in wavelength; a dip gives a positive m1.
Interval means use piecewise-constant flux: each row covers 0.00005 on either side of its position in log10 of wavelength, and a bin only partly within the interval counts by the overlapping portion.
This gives 0.3 angstrom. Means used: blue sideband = 17.5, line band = 17.6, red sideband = 17.9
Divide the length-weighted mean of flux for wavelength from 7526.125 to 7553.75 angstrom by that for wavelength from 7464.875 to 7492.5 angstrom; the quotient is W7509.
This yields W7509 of 1.0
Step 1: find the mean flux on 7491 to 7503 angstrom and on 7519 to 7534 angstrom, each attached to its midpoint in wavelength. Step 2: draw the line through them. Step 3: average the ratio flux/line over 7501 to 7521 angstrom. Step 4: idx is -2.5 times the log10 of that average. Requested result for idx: 0.01 mag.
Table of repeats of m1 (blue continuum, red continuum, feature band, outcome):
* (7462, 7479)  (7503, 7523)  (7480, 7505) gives 0.30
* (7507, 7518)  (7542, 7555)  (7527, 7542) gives -0.22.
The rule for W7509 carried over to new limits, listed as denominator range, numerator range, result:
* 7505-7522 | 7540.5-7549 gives 1.04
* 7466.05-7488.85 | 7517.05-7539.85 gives 1.02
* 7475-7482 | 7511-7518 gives 0.98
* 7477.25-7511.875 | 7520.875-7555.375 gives 1.03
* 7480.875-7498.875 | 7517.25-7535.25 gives 1.04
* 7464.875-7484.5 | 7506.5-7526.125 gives 1.00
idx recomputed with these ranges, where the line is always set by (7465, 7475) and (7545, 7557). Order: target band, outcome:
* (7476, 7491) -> 0.012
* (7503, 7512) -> 0.012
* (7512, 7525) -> 0.021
